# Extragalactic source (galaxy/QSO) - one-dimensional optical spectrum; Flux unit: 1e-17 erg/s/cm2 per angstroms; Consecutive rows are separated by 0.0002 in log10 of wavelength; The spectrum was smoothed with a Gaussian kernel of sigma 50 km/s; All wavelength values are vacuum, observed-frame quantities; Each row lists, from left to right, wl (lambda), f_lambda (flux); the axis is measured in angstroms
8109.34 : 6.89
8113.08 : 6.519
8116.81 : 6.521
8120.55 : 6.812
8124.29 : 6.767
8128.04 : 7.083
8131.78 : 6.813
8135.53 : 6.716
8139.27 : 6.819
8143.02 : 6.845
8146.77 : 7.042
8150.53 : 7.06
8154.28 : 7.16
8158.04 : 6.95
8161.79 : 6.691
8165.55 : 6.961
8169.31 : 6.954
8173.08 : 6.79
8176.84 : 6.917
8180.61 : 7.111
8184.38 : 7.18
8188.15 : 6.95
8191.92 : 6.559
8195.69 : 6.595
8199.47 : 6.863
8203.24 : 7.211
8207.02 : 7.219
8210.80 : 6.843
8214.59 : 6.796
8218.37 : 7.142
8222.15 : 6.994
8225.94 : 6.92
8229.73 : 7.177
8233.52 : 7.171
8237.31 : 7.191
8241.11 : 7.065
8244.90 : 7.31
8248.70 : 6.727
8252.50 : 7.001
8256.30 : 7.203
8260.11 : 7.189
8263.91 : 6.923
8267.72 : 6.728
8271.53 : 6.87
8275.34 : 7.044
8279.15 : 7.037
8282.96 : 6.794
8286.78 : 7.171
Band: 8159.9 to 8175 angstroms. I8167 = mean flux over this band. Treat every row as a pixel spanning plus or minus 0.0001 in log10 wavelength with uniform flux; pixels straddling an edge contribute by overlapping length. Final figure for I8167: 6.85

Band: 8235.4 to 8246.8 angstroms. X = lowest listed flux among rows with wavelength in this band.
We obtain 7.065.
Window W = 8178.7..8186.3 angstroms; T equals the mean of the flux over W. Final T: 7.14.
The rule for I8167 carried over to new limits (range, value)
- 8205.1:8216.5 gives 6.95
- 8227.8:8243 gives 7.15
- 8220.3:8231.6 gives 7.03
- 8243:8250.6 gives 7.02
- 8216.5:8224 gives 7.07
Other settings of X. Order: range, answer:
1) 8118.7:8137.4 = 6.716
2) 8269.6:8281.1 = 6.87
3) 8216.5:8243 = 6.92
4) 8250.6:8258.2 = 7.001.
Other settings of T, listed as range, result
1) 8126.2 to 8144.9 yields 6.86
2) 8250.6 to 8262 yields 7.13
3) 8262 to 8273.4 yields 6.84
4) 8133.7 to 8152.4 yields 6.9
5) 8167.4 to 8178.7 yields 6.89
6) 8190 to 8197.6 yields 6.58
